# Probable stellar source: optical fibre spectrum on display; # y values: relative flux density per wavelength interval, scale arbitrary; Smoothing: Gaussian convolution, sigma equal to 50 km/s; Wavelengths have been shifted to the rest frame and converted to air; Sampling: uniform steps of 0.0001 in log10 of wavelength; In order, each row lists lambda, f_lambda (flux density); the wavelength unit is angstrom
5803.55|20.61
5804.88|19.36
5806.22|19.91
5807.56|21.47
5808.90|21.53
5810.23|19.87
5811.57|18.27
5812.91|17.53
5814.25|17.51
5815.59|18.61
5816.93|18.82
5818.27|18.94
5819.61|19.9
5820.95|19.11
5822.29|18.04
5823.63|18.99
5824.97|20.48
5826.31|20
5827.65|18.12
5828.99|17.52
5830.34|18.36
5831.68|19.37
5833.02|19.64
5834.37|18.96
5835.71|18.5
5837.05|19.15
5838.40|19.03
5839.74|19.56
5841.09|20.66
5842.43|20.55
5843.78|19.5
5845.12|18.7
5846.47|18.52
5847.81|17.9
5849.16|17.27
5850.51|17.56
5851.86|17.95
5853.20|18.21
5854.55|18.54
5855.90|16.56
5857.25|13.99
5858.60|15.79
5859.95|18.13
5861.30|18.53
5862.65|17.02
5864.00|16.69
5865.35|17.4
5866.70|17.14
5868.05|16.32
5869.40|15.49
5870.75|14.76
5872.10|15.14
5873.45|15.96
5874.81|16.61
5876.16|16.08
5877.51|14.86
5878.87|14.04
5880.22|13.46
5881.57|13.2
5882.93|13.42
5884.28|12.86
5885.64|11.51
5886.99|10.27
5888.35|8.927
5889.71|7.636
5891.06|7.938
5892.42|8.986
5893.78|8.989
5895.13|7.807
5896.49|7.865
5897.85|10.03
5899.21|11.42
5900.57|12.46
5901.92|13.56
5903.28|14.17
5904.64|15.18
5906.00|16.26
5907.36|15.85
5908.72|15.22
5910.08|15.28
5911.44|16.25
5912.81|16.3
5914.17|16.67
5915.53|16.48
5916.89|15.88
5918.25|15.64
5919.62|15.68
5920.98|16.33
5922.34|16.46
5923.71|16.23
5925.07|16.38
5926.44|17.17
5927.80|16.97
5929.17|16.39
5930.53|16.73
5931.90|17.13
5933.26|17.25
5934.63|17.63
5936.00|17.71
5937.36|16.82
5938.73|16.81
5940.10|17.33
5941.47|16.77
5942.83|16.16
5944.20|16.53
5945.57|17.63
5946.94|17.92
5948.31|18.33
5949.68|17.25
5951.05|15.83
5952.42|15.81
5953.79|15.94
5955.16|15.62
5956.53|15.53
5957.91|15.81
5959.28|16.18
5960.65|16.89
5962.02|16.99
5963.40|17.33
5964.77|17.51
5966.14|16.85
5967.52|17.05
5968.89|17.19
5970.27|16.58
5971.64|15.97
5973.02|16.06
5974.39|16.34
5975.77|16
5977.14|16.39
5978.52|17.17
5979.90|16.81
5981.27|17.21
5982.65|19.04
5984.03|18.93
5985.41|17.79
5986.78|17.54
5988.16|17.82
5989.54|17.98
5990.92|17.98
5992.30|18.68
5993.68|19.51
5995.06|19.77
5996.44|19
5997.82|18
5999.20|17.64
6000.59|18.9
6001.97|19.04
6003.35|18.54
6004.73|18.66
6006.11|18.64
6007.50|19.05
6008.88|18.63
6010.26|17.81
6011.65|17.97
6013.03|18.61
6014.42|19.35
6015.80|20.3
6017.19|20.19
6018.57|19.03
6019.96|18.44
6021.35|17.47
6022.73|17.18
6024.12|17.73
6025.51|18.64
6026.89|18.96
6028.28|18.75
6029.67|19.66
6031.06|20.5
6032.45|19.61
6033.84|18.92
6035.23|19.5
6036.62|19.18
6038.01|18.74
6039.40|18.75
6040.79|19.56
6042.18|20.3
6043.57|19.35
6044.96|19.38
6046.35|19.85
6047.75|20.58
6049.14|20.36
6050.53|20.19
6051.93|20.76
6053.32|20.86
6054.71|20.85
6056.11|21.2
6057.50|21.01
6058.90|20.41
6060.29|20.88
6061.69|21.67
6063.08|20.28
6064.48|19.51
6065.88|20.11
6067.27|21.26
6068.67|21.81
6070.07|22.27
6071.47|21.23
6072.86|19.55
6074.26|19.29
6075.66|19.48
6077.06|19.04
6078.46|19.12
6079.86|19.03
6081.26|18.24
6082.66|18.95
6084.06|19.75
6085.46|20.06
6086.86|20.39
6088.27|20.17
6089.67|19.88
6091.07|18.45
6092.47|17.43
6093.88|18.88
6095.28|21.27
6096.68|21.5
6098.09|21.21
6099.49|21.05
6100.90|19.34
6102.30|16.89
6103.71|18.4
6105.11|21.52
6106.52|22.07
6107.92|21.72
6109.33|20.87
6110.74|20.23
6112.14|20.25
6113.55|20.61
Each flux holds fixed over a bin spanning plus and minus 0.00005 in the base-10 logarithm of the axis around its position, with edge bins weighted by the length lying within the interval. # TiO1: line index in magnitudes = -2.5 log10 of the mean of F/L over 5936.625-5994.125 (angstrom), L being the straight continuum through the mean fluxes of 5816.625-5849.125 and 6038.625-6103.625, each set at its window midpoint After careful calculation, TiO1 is 0.15 mag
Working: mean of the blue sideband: 19.1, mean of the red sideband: 20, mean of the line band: 17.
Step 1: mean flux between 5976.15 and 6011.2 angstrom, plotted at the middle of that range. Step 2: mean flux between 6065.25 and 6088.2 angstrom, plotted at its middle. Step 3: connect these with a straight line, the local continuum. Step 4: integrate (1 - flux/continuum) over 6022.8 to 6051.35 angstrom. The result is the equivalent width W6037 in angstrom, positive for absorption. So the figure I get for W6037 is -0.3 angstrom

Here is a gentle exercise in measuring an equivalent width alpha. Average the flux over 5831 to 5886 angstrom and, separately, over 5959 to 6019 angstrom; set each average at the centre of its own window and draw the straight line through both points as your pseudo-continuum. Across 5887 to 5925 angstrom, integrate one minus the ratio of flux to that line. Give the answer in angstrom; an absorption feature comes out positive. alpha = 8.8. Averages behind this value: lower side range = 17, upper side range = 17.9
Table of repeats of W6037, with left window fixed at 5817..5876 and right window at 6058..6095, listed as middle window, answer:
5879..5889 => 3.4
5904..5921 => 2.4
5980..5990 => 0.6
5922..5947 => 2.4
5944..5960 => 2.0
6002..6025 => 0.9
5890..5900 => 5.1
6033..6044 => 0.2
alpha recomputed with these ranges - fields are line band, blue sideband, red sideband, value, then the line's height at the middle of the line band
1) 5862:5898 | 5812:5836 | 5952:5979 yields 9.8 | 17.9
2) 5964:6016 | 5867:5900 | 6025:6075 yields -1.9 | 17.3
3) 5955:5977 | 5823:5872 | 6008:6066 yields 2.9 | 19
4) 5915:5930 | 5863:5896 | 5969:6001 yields -1.3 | 15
